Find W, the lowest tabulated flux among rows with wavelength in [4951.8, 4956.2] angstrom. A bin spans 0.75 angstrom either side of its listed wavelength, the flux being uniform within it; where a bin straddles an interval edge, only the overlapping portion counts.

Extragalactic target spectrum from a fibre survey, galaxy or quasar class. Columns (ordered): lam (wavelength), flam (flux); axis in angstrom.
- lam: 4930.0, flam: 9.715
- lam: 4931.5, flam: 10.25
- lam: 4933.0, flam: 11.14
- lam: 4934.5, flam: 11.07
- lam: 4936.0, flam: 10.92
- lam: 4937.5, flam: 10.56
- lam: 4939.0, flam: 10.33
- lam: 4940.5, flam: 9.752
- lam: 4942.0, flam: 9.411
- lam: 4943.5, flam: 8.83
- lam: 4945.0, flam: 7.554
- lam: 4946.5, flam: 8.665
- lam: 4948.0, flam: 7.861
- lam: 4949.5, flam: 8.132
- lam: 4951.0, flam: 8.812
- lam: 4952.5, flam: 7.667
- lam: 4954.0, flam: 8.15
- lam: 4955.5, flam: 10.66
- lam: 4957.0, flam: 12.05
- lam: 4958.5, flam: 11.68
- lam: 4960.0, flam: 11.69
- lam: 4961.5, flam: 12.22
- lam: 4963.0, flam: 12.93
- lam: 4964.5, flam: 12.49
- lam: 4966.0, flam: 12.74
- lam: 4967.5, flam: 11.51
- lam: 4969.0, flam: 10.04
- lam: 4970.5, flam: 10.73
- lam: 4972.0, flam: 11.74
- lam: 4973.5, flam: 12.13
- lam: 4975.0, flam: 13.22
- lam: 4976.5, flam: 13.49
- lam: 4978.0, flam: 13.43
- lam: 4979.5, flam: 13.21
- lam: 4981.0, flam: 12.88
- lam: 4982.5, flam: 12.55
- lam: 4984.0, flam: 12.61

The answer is 7.667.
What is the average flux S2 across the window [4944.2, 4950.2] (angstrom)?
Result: 8.06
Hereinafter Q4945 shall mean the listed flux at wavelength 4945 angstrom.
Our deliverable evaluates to 7.554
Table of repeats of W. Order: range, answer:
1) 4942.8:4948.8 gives 7.554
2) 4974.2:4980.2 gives 13.21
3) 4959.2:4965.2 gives 11.69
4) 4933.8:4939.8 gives 10.33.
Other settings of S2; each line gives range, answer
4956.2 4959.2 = 11.8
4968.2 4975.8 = 11.6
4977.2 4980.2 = 13.3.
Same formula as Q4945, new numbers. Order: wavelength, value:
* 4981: 12.88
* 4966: 12.74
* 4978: 13.43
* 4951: 8.812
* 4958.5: 11.68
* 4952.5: 7.667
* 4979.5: 13.21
